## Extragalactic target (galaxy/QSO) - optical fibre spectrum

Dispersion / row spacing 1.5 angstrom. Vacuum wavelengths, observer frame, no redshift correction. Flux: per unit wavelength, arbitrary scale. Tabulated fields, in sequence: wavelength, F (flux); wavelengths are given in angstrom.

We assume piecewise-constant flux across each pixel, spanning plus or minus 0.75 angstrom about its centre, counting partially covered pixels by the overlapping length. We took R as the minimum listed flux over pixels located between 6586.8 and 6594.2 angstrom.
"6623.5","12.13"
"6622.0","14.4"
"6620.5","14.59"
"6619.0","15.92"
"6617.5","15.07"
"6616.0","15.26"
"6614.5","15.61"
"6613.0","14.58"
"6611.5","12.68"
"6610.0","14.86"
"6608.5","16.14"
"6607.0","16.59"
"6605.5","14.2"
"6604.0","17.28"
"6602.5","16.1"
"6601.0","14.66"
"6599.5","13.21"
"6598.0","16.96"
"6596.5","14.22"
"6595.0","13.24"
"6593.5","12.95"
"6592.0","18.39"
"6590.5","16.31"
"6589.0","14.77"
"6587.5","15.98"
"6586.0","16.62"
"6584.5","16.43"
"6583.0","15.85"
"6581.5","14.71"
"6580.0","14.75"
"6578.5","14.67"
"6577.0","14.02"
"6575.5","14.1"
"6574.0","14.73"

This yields 12.95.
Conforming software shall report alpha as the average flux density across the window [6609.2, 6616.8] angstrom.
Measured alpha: 14.6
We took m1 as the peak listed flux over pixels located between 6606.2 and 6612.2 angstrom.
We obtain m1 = 16.59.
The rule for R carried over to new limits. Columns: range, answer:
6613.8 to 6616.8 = 15.26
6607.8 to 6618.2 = 12.68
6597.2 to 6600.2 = 13.21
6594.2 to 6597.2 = 13.24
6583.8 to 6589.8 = 14.77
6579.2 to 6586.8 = 14.71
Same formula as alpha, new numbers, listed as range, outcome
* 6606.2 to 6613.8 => 15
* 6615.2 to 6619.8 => 15.4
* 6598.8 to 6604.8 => 15.3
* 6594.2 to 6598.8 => 14.8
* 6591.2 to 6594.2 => 15.7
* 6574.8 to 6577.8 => 14.1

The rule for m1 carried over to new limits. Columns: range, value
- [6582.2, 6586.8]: 16.62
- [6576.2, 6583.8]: 15.85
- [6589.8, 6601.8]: 18.39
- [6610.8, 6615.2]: 15.61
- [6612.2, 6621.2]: 15.92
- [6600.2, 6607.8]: 17.28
